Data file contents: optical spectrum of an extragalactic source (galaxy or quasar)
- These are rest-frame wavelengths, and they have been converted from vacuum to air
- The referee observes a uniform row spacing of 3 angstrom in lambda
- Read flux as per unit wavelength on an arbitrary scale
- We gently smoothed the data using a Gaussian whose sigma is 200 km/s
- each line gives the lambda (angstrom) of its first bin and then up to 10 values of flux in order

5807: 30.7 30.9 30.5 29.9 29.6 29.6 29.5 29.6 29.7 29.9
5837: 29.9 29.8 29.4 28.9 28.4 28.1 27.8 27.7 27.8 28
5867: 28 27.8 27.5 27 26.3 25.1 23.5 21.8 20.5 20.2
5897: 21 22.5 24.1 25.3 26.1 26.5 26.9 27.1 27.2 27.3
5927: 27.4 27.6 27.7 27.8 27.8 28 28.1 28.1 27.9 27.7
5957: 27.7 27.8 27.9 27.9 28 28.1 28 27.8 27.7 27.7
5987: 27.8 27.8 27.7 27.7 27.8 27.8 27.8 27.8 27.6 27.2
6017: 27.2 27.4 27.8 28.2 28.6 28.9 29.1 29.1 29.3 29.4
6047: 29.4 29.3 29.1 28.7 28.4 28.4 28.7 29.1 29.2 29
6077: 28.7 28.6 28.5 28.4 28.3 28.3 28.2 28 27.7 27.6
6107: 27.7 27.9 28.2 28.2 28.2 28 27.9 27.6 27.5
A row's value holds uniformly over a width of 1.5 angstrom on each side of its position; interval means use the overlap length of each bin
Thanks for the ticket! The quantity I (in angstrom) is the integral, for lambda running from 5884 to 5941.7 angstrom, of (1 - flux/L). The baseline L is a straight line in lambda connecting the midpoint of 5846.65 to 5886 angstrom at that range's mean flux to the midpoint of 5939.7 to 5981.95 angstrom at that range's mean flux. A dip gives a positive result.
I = 4.9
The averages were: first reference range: 27.2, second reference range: 27.9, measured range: 25.2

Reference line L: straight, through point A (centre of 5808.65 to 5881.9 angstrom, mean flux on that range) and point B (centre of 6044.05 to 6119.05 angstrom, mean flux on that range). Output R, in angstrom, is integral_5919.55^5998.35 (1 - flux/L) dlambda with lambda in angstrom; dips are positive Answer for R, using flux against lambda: 2.33 angstrom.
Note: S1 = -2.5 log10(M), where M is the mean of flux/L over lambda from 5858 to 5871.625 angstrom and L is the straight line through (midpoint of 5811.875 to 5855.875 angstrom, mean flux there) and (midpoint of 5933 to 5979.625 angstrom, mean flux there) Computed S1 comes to 0.043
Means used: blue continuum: 29.4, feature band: 27.9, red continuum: 27.9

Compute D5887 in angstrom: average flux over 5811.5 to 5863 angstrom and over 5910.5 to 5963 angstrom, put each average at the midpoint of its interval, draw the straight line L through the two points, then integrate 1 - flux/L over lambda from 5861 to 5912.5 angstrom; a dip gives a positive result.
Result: 6.5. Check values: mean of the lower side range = 29.2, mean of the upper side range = 27.6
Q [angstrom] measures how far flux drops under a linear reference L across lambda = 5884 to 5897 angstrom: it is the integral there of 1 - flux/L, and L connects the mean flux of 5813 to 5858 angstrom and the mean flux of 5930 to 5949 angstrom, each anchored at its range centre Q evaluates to 3.3 angstrom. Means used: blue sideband 29.3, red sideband 27.9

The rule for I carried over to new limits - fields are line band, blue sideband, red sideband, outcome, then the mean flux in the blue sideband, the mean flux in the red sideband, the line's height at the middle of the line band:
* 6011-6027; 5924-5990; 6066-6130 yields 0.27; 27.8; 28.2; 28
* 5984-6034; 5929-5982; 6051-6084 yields 0.84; 27.9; 28.8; 28.3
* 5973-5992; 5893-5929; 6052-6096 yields -0.77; 25.2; 28.6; 26.7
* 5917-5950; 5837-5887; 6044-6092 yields 0.41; 27.6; 28.8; 28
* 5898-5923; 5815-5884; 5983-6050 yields 2.38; 28.4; 28.2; 28.3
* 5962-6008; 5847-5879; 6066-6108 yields 0.44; 27.8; 28.4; 28.1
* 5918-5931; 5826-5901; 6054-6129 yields -0.10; 26.7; 28.3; 27.1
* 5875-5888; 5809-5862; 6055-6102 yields 1.85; 29.3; 28.5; 29.1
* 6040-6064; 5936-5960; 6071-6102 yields -0.59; 27.9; 28.4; 28.3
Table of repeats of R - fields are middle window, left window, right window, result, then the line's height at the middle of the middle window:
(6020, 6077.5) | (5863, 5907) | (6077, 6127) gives -3.4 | 27.2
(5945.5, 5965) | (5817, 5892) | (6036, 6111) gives 0.2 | 28.1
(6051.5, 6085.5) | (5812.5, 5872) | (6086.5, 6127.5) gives -0.7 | 28.2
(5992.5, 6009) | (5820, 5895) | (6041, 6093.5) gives 0.3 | 28.3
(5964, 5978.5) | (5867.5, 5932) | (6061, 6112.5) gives -0.8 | 26.4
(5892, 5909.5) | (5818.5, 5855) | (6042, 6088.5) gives 3.7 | 29.2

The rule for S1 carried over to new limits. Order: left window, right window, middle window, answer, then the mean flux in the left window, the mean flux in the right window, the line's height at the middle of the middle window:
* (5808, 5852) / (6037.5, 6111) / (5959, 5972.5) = 0.04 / 29.6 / 28.6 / 29.1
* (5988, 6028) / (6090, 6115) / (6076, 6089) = -0.02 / 27.7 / 28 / 27.9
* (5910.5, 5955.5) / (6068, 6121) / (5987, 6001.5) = 0.00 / 27.5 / 28.3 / 27.8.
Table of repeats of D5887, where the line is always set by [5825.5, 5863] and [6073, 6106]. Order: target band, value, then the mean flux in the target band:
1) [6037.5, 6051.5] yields -0.45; 29.3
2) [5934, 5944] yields 0.28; 27.9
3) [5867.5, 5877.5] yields 0.47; 27.5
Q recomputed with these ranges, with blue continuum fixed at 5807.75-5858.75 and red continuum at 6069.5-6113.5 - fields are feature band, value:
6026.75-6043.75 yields -0.3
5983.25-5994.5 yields 0.4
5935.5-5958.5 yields 0.8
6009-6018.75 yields 0.4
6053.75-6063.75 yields 0.0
